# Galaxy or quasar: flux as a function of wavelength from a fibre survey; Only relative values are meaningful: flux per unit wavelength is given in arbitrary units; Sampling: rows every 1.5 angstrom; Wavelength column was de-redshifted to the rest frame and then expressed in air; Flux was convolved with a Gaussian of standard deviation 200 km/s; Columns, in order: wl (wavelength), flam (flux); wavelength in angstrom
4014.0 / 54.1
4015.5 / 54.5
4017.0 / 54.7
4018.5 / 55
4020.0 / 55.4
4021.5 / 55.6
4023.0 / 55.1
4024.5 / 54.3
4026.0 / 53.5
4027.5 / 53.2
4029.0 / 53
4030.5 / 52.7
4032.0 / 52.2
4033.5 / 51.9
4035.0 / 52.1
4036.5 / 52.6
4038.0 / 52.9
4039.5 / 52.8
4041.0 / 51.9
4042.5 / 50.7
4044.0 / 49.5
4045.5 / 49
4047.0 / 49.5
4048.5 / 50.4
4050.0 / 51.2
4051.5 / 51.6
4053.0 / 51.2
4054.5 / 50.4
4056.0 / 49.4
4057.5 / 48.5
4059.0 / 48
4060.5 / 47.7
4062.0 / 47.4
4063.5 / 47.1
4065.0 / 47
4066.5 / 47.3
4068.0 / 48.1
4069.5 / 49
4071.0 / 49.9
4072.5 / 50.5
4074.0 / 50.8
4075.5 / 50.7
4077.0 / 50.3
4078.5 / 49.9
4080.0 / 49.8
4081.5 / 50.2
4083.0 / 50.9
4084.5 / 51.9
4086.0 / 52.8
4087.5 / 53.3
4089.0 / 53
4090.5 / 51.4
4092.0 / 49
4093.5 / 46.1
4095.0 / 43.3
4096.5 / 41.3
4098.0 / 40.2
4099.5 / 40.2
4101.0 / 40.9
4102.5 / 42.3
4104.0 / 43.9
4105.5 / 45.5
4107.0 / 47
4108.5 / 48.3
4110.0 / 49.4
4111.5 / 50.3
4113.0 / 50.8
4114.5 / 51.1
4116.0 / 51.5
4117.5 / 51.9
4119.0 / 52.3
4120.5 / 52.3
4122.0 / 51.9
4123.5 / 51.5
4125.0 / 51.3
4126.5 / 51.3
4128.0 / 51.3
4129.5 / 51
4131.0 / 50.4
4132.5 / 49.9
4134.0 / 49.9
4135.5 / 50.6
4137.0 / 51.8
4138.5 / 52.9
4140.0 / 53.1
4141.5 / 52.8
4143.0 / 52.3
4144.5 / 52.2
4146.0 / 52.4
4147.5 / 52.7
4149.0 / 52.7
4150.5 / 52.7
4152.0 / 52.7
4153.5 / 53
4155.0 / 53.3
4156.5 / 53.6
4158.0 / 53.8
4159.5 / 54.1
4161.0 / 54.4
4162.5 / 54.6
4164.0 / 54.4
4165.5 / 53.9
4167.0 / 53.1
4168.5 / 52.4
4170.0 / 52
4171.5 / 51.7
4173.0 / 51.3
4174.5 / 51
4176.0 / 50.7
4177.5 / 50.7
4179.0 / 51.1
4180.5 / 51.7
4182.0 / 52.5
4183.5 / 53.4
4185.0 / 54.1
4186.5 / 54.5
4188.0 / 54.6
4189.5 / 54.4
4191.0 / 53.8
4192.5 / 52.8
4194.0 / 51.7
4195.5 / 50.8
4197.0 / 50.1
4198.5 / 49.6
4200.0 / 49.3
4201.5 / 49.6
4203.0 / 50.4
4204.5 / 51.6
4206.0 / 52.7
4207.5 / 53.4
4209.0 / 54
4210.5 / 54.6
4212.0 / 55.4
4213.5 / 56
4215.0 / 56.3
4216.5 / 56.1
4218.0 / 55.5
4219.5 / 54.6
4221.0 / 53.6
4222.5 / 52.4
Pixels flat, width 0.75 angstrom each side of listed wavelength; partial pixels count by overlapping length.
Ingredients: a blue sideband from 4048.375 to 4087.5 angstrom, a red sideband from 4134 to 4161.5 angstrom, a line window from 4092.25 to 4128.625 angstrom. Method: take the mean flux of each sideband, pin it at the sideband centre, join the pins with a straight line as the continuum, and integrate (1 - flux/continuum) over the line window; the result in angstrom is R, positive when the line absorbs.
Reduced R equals 2.6 angstrom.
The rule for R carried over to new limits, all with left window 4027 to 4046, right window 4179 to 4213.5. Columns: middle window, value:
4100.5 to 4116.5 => 1.5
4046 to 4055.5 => 0.2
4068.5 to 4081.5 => 0.5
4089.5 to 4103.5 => 2.2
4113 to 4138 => 0.5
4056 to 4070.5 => 1.1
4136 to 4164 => -0.4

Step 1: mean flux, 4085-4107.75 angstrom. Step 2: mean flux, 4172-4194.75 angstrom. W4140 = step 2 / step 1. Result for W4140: 1.14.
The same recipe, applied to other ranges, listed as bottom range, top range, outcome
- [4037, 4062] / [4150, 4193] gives 1.05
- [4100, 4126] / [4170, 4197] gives 1.07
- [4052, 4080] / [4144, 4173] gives 1.08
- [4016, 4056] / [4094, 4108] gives 0.82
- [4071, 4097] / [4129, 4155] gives 1.04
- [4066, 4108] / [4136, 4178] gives 1.10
